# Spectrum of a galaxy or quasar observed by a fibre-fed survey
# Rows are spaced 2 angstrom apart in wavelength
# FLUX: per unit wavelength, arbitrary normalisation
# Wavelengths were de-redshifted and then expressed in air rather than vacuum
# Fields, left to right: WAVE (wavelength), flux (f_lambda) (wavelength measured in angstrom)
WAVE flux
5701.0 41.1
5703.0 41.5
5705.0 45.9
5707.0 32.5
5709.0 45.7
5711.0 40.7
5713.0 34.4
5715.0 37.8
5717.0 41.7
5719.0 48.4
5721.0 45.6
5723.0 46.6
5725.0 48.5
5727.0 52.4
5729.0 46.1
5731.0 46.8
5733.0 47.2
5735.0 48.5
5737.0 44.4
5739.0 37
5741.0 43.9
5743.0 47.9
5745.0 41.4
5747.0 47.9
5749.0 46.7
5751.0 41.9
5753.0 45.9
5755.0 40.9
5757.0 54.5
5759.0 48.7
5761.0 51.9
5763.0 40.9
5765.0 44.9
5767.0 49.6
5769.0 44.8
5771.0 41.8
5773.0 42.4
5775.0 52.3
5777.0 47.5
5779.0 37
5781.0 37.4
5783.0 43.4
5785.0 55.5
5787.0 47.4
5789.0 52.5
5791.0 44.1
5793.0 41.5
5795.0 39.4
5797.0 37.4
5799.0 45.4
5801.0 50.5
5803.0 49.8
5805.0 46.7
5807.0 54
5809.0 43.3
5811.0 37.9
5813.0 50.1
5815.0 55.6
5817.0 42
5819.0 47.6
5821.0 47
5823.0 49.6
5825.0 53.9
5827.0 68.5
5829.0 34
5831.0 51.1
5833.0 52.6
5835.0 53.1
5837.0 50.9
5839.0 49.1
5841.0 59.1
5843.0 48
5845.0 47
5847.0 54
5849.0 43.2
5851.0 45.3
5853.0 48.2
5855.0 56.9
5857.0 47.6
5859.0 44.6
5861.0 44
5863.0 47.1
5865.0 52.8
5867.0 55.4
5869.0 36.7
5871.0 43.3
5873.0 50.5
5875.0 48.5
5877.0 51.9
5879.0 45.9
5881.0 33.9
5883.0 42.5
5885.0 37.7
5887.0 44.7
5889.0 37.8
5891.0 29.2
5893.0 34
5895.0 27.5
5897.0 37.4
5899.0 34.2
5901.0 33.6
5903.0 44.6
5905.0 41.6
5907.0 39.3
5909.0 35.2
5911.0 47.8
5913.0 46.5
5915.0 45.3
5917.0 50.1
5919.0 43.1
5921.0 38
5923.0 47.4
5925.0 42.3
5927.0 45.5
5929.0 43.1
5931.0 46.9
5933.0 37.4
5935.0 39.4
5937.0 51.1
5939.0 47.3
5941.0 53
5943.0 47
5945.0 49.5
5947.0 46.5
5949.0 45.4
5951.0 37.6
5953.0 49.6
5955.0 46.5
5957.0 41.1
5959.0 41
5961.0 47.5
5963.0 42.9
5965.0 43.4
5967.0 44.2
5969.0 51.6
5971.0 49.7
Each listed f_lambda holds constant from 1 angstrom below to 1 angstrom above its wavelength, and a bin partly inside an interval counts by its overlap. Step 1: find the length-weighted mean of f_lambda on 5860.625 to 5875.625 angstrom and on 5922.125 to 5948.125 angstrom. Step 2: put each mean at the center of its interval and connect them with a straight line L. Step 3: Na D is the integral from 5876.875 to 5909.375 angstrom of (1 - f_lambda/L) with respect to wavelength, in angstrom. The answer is 6.1 angstrom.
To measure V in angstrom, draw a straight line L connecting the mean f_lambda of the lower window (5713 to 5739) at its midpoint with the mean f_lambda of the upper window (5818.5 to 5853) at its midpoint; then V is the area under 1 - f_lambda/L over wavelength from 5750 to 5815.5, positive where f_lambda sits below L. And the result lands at 2.7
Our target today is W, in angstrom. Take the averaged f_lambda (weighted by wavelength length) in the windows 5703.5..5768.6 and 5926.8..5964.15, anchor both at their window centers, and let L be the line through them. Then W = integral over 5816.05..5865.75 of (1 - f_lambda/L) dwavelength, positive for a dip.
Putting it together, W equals -4.9 angstrom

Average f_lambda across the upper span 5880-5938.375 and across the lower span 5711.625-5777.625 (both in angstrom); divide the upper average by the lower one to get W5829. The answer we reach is 0.89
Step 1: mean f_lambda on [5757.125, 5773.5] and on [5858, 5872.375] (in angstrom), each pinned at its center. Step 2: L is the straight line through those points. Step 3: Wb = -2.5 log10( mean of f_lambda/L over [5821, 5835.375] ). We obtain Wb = -0.11 mag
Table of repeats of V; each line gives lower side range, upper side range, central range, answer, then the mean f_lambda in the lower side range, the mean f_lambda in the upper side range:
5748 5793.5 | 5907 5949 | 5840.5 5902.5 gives 2.0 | 45.9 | 45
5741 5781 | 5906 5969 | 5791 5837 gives -2.6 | 45.5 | 44.7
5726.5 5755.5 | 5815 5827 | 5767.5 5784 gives 1.4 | 45.2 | 50.4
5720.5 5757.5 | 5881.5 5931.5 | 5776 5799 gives 0.2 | 45.9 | 40.5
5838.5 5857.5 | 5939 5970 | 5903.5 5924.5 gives 1.8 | 49.9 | 45.8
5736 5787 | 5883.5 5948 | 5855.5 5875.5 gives -1.9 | 45.3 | 42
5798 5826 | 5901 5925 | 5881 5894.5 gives 2.2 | 48.1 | 43.1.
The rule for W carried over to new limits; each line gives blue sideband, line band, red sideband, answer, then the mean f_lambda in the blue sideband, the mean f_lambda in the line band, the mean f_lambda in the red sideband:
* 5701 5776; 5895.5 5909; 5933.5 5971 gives 2.3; 44.8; 37.8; 45.8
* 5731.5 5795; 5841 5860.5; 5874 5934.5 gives -2.7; 45.5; 48.8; 41.1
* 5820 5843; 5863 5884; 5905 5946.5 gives 1.0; 51.6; 46.2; 44.7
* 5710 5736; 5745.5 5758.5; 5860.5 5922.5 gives -0.5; 45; 46.2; 42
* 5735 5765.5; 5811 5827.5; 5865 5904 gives -2.9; 45.4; 50.4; 40.8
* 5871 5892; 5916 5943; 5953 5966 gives -1.0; 42.3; 45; 44.2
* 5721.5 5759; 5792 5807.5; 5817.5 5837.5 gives 1.2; 46.1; 45.3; 50.6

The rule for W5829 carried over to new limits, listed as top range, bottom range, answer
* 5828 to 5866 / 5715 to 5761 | 1.06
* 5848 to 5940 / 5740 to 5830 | 0.93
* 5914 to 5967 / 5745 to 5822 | 0.98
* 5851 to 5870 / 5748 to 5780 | 1.05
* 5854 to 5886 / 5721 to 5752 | 1.01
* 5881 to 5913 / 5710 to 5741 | 0.86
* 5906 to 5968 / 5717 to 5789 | 0.97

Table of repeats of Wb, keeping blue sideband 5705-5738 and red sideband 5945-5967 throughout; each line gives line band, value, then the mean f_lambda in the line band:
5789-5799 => 0.05 mag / 42.3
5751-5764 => -0.06 mag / 46.7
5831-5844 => -0.17 mag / 52.1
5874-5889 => 0.03 mag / 43.2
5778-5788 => 0.00 mag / 44.1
